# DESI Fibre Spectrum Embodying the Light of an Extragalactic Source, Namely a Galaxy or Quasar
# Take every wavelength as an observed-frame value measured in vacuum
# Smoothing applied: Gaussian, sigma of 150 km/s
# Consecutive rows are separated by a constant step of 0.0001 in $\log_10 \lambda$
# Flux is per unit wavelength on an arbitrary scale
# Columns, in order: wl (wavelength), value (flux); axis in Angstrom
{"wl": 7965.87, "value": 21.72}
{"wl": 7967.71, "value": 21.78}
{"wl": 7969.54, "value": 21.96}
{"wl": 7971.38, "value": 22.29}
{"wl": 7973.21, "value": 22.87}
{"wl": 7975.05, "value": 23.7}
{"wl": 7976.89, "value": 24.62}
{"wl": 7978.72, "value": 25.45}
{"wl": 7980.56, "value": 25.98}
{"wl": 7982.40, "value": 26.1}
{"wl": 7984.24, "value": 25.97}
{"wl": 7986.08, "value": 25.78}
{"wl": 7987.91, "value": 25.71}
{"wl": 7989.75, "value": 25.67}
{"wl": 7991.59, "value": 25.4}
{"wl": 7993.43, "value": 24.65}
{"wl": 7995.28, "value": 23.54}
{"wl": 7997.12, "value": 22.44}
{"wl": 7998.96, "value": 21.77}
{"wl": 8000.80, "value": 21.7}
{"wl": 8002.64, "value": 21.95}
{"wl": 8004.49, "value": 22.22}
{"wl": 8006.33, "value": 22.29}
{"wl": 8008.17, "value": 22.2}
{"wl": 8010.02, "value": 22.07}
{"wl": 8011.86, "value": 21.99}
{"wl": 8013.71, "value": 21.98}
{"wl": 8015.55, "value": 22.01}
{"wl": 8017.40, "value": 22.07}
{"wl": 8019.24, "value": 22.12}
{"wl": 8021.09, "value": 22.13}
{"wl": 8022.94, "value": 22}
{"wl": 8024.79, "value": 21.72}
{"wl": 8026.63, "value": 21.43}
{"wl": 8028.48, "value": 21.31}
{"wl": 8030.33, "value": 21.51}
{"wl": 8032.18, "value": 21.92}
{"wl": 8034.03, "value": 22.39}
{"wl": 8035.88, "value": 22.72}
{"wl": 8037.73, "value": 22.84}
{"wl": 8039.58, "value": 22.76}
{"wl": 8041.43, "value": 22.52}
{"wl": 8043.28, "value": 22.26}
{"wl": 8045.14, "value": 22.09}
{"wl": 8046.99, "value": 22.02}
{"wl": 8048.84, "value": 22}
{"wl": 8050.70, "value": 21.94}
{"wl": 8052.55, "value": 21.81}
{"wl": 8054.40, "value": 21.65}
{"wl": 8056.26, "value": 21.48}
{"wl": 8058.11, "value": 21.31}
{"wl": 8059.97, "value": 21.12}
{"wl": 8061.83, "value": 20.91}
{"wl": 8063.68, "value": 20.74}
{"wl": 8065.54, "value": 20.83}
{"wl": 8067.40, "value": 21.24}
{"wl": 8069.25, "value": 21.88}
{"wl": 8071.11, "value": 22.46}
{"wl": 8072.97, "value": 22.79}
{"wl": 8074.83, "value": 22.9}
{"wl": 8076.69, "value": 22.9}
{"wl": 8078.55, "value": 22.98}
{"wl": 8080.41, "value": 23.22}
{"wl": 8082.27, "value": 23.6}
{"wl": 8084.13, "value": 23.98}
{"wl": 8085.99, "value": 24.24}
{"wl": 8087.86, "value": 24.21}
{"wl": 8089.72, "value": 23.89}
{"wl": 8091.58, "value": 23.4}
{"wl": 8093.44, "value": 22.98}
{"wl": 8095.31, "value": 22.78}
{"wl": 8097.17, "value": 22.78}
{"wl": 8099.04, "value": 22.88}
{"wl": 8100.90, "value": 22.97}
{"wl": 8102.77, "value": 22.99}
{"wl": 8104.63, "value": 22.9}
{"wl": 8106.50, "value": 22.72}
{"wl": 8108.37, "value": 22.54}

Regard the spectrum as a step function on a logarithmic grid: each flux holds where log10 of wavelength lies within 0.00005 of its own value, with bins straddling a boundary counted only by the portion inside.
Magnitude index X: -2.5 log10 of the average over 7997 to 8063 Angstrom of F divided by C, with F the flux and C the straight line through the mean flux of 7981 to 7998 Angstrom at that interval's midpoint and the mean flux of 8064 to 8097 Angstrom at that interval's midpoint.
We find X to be 0.10 mag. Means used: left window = 25.1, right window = 22.9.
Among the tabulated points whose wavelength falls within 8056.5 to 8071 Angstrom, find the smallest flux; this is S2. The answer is 20.74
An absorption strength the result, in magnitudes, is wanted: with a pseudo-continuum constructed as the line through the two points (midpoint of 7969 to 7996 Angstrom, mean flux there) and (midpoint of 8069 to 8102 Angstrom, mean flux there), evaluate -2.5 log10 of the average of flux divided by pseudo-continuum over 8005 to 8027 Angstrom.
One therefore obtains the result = 0.10 mag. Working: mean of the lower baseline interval 24.7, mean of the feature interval 22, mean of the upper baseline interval 23.2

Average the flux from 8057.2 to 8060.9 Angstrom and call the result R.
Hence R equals 21.2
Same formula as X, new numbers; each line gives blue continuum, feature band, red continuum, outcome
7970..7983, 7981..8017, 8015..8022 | -0.015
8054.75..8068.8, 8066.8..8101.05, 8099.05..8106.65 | -0.047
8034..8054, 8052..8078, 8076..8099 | 0.053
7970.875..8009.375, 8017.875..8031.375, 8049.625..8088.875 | 0.070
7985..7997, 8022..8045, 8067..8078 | 0.073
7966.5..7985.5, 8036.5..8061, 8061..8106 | 0.058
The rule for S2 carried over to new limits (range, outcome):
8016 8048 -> 21.31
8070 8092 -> 22.46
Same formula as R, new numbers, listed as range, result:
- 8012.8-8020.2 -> 22.1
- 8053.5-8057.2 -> 21.6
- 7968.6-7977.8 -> 23.1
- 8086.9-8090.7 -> 24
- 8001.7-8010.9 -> 22.1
